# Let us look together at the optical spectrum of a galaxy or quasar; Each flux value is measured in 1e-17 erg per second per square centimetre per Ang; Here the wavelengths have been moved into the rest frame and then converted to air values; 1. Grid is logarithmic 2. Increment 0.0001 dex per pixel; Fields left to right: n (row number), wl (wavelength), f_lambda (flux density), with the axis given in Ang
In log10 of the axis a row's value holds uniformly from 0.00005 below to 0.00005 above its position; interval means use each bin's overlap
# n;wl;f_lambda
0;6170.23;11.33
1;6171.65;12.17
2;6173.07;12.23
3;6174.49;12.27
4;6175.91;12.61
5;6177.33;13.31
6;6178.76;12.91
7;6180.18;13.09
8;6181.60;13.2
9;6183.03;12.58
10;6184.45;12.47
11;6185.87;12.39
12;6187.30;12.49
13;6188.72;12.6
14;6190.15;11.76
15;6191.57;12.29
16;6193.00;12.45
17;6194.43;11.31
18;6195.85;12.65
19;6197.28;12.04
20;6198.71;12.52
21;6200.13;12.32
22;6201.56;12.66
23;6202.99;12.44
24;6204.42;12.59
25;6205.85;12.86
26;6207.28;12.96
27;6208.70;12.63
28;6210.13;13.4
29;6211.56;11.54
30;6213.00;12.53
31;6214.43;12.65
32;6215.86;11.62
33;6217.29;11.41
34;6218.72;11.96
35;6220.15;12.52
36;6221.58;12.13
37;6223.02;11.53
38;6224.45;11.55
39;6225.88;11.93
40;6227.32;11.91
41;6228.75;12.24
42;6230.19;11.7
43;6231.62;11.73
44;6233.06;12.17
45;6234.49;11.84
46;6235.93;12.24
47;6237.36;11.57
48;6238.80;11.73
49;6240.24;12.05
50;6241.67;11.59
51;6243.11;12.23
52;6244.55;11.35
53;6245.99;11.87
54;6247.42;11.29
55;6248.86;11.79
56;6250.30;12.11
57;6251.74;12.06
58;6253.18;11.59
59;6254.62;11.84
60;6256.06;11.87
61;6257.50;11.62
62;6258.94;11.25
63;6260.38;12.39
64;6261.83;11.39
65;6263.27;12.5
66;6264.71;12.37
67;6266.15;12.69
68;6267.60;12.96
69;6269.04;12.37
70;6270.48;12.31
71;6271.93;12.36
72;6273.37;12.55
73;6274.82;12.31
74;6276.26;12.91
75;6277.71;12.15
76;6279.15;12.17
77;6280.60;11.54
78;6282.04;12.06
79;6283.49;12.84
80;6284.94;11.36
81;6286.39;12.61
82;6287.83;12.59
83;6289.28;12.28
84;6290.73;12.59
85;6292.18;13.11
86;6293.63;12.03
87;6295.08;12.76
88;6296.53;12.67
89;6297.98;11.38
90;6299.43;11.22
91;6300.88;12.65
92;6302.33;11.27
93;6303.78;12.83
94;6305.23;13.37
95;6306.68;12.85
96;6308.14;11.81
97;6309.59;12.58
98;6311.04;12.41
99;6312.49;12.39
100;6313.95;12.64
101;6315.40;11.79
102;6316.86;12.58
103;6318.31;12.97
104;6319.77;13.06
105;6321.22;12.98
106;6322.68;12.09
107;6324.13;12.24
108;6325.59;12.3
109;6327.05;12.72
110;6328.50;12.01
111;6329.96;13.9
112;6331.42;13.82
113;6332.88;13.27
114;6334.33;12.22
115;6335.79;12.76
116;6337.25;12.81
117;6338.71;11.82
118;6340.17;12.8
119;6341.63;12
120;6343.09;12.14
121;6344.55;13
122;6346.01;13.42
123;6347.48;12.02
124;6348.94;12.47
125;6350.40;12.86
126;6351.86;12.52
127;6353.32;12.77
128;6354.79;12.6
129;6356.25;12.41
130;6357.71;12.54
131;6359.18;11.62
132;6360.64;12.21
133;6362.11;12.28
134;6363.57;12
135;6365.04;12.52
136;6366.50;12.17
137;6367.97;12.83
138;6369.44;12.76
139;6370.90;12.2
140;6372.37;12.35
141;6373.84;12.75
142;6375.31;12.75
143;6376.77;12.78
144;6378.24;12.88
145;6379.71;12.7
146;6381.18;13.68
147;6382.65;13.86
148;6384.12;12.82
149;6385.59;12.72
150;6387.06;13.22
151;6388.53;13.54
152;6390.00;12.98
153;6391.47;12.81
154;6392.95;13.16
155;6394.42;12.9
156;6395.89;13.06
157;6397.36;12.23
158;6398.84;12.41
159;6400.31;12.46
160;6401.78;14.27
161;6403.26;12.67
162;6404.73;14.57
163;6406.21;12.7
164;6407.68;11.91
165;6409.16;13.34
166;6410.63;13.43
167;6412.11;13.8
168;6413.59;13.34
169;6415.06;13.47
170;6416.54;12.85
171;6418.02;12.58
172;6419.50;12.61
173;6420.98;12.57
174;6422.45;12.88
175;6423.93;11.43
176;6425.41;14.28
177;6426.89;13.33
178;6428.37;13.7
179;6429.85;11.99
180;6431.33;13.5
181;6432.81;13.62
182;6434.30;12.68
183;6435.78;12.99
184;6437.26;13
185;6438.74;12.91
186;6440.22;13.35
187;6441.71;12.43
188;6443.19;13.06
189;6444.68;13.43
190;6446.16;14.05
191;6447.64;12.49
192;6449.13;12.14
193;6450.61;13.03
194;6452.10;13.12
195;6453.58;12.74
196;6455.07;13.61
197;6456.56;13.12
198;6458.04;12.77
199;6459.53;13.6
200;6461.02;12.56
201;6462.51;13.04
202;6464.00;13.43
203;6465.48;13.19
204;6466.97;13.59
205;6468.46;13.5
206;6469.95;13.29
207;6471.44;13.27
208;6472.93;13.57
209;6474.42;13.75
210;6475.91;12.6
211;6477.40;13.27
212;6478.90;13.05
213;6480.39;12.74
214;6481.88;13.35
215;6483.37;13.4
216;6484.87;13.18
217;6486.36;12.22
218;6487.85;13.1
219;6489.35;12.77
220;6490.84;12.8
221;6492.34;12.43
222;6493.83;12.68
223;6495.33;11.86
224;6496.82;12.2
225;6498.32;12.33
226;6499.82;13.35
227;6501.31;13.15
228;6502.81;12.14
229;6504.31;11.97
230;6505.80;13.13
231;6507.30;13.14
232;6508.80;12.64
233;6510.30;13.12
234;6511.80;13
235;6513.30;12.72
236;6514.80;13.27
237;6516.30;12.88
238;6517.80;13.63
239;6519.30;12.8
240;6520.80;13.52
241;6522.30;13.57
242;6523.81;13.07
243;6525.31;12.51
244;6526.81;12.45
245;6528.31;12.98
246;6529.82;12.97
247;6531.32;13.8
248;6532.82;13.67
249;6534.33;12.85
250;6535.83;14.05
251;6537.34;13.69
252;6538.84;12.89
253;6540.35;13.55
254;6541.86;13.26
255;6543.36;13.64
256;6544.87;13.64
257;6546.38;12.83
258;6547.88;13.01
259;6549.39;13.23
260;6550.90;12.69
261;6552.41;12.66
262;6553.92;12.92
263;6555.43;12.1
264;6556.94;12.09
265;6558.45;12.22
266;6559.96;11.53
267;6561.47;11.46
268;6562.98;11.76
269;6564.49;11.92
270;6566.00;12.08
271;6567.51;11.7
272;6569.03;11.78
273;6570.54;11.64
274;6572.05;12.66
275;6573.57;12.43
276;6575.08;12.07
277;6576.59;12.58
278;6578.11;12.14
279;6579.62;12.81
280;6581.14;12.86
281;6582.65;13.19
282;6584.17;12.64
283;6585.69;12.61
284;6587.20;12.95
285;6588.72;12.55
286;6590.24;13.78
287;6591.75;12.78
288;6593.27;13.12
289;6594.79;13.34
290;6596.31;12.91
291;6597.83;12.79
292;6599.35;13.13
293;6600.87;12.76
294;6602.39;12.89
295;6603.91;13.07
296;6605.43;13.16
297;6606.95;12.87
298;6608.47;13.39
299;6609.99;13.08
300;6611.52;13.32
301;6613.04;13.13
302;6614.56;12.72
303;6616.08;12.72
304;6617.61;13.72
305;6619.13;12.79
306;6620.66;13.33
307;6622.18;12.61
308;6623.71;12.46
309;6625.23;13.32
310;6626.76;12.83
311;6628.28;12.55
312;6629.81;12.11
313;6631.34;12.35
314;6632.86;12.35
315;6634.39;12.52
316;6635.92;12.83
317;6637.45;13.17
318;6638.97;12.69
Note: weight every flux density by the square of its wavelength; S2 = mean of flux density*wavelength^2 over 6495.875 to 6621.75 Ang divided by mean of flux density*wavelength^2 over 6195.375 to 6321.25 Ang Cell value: 1.2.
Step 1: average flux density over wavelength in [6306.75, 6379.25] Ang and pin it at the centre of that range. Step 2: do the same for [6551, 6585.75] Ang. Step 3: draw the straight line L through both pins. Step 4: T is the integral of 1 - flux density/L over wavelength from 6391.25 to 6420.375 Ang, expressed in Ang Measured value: -1.3 Ang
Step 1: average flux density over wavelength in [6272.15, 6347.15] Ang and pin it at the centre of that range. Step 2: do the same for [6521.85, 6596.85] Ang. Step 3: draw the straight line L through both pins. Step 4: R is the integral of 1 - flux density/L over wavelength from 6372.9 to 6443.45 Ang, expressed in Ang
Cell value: -2.4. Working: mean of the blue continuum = 12.5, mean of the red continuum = 12.7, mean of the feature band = 13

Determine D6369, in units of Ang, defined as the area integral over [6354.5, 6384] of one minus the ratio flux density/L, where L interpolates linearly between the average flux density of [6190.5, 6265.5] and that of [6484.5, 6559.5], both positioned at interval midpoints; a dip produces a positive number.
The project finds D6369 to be -0.30 Ang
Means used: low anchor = 12.1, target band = 12.6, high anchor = 12.9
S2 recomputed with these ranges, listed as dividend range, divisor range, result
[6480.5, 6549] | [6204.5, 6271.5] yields 1.18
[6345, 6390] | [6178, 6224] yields 1.08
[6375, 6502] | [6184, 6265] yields 1.15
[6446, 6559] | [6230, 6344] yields 1.13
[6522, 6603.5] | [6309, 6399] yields 1.07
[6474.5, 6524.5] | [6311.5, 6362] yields 1.08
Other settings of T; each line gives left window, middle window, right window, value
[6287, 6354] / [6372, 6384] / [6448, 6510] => -0.3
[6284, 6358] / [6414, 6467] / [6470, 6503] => -1.0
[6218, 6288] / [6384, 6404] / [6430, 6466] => -0.3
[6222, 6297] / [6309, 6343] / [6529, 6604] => -1.1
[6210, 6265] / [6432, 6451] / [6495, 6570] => -0.8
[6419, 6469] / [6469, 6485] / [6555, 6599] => -0.4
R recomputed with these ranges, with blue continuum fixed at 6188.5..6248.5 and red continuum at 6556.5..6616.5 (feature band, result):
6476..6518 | -1.12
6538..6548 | -0.57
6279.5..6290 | 0.01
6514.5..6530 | -0.65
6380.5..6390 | -0.73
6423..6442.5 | -0.96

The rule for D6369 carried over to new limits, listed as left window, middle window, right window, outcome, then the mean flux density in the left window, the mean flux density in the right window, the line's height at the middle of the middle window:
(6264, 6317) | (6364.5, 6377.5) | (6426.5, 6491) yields 0.1 Ang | 12.4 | 13.1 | 12.7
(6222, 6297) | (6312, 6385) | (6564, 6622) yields -2.1 Ang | 12.1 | 12.8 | 12.3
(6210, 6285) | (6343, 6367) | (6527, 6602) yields -0.4 Ang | 12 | 12.7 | 12.3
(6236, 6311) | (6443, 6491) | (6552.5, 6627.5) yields -2.5 Ang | 12.2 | 12.7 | 12.5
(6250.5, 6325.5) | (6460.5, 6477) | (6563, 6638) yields -0.9 Ang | 12.3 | 12.7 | 12.5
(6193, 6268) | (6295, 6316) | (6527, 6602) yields -0.1 Ang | 12.1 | 12.7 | 12.2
